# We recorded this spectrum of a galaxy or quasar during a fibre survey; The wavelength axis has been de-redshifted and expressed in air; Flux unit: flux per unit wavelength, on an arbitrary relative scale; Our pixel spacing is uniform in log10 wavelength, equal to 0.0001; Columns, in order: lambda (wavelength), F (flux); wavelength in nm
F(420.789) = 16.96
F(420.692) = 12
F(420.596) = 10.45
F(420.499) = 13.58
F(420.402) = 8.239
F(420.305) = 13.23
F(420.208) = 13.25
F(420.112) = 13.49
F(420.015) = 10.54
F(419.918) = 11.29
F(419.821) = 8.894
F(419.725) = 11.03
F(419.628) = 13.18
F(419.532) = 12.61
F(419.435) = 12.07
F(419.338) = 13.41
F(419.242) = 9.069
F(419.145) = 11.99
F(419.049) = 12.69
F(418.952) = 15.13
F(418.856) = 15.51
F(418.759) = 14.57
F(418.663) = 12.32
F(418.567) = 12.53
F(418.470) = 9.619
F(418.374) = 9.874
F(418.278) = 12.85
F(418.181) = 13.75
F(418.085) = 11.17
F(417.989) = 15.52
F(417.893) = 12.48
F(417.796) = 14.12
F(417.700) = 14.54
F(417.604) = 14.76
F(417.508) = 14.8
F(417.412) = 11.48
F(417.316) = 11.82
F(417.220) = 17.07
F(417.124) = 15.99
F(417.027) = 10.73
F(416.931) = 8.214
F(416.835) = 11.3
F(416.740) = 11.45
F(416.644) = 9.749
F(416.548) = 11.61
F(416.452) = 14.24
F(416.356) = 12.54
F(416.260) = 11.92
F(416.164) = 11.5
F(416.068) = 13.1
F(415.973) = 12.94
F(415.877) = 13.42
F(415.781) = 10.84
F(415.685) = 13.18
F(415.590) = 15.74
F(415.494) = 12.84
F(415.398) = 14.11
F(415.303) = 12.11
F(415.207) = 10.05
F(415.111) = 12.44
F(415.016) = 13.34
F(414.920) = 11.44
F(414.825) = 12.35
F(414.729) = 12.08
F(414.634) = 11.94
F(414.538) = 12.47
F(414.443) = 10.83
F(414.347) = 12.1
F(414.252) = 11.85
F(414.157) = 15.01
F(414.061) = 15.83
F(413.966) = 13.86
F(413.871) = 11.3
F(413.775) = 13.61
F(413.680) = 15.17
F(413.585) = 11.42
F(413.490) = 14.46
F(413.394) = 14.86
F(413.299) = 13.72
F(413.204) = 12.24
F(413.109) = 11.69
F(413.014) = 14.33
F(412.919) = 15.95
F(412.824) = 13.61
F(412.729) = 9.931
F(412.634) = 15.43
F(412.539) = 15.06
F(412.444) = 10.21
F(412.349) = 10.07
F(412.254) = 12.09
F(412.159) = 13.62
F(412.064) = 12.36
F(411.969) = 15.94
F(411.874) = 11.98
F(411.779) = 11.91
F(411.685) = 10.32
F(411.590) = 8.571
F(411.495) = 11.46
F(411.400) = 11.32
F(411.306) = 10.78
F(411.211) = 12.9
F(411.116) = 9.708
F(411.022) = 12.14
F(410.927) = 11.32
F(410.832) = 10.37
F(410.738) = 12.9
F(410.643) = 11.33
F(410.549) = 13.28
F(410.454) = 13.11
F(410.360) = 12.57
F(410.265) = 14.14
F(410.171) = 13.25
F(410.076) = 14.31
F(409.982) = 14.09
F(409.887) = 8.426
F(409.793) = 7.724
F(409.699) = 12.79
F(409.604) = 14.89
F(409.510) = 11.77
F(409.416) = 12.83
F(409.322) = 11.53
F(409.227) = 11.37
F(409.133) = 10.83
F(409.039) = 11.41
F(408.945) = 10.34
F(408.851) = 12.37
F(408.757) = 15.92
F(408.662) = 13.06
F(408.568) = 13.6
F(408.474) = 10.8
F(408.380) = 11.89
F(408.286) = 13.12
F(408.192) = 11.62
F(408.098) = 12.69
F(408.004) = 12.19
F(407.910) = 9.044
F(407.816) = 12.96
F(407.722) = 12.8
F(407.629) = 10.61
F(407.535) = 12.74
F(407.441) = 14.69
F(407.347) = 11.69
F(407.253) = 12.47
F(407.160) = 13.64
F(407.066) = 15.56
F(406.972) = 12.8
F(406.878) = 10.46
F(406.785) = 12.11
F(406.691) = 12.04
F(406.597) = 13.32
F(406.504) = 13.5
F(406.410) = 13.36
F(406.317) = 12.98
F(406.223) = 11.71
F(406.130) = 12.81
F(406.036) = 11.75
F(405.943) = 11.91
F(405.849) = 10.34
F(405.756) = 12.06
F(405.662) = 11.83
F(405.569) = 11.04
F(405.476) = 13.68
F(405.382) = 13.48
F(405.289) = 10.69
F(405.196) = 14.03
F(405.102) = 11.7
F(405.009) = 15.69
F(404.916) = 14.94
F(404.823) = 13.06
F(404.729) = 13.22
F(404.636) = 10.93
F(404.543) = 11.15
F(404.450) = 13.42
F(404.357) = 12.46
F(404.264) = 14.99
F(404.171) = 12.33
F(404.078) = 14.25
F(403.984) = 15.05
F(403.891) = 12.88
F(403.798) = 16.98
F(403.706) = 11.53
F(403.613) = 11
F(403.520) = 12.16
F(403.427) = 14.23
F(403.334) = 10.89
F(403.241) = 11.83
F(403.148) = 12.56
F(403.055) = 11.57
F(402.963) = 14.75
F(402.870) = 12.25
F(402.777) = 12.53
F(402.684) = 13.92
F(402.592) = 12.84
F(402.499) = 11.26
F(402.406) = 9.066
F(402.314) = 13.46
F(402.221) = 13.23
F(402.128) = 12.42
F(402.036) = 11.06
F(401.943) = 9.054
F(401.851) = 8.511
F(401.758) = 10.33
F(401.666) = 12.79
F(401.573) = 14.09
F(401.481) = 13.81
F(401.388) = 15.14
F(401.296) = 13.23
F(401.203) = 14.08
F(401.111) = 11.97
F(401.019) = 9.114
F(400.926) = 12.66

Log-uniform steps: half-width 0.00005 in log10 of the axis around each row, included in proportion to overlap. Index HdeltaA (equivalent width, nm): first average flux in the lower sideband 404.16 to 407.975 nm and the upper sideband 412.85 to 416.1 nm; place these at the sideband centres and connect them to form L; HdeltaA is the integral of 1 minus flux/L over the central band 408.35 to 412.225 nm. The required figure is 0.22 nm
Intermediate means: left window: 12.6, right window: 13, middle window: 12.1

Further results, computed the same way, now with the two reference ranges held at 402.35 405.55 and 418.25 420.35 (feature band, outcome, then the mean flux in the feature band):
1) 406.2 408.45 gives 0.04 nm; 12.5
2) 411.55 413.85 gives -0.07 nm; 12.9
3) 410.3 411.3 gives 0.05 nm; 11.9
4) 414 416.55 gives -0.06 nm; 12.7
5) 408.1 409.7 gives 0.04 nm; 12.4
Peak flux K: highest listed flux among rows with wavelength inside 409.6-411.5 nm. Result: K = 14.89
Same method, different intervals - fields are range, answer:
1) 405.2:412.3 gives 15.94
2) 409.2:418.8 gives 17.07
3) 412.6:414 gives 15.95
